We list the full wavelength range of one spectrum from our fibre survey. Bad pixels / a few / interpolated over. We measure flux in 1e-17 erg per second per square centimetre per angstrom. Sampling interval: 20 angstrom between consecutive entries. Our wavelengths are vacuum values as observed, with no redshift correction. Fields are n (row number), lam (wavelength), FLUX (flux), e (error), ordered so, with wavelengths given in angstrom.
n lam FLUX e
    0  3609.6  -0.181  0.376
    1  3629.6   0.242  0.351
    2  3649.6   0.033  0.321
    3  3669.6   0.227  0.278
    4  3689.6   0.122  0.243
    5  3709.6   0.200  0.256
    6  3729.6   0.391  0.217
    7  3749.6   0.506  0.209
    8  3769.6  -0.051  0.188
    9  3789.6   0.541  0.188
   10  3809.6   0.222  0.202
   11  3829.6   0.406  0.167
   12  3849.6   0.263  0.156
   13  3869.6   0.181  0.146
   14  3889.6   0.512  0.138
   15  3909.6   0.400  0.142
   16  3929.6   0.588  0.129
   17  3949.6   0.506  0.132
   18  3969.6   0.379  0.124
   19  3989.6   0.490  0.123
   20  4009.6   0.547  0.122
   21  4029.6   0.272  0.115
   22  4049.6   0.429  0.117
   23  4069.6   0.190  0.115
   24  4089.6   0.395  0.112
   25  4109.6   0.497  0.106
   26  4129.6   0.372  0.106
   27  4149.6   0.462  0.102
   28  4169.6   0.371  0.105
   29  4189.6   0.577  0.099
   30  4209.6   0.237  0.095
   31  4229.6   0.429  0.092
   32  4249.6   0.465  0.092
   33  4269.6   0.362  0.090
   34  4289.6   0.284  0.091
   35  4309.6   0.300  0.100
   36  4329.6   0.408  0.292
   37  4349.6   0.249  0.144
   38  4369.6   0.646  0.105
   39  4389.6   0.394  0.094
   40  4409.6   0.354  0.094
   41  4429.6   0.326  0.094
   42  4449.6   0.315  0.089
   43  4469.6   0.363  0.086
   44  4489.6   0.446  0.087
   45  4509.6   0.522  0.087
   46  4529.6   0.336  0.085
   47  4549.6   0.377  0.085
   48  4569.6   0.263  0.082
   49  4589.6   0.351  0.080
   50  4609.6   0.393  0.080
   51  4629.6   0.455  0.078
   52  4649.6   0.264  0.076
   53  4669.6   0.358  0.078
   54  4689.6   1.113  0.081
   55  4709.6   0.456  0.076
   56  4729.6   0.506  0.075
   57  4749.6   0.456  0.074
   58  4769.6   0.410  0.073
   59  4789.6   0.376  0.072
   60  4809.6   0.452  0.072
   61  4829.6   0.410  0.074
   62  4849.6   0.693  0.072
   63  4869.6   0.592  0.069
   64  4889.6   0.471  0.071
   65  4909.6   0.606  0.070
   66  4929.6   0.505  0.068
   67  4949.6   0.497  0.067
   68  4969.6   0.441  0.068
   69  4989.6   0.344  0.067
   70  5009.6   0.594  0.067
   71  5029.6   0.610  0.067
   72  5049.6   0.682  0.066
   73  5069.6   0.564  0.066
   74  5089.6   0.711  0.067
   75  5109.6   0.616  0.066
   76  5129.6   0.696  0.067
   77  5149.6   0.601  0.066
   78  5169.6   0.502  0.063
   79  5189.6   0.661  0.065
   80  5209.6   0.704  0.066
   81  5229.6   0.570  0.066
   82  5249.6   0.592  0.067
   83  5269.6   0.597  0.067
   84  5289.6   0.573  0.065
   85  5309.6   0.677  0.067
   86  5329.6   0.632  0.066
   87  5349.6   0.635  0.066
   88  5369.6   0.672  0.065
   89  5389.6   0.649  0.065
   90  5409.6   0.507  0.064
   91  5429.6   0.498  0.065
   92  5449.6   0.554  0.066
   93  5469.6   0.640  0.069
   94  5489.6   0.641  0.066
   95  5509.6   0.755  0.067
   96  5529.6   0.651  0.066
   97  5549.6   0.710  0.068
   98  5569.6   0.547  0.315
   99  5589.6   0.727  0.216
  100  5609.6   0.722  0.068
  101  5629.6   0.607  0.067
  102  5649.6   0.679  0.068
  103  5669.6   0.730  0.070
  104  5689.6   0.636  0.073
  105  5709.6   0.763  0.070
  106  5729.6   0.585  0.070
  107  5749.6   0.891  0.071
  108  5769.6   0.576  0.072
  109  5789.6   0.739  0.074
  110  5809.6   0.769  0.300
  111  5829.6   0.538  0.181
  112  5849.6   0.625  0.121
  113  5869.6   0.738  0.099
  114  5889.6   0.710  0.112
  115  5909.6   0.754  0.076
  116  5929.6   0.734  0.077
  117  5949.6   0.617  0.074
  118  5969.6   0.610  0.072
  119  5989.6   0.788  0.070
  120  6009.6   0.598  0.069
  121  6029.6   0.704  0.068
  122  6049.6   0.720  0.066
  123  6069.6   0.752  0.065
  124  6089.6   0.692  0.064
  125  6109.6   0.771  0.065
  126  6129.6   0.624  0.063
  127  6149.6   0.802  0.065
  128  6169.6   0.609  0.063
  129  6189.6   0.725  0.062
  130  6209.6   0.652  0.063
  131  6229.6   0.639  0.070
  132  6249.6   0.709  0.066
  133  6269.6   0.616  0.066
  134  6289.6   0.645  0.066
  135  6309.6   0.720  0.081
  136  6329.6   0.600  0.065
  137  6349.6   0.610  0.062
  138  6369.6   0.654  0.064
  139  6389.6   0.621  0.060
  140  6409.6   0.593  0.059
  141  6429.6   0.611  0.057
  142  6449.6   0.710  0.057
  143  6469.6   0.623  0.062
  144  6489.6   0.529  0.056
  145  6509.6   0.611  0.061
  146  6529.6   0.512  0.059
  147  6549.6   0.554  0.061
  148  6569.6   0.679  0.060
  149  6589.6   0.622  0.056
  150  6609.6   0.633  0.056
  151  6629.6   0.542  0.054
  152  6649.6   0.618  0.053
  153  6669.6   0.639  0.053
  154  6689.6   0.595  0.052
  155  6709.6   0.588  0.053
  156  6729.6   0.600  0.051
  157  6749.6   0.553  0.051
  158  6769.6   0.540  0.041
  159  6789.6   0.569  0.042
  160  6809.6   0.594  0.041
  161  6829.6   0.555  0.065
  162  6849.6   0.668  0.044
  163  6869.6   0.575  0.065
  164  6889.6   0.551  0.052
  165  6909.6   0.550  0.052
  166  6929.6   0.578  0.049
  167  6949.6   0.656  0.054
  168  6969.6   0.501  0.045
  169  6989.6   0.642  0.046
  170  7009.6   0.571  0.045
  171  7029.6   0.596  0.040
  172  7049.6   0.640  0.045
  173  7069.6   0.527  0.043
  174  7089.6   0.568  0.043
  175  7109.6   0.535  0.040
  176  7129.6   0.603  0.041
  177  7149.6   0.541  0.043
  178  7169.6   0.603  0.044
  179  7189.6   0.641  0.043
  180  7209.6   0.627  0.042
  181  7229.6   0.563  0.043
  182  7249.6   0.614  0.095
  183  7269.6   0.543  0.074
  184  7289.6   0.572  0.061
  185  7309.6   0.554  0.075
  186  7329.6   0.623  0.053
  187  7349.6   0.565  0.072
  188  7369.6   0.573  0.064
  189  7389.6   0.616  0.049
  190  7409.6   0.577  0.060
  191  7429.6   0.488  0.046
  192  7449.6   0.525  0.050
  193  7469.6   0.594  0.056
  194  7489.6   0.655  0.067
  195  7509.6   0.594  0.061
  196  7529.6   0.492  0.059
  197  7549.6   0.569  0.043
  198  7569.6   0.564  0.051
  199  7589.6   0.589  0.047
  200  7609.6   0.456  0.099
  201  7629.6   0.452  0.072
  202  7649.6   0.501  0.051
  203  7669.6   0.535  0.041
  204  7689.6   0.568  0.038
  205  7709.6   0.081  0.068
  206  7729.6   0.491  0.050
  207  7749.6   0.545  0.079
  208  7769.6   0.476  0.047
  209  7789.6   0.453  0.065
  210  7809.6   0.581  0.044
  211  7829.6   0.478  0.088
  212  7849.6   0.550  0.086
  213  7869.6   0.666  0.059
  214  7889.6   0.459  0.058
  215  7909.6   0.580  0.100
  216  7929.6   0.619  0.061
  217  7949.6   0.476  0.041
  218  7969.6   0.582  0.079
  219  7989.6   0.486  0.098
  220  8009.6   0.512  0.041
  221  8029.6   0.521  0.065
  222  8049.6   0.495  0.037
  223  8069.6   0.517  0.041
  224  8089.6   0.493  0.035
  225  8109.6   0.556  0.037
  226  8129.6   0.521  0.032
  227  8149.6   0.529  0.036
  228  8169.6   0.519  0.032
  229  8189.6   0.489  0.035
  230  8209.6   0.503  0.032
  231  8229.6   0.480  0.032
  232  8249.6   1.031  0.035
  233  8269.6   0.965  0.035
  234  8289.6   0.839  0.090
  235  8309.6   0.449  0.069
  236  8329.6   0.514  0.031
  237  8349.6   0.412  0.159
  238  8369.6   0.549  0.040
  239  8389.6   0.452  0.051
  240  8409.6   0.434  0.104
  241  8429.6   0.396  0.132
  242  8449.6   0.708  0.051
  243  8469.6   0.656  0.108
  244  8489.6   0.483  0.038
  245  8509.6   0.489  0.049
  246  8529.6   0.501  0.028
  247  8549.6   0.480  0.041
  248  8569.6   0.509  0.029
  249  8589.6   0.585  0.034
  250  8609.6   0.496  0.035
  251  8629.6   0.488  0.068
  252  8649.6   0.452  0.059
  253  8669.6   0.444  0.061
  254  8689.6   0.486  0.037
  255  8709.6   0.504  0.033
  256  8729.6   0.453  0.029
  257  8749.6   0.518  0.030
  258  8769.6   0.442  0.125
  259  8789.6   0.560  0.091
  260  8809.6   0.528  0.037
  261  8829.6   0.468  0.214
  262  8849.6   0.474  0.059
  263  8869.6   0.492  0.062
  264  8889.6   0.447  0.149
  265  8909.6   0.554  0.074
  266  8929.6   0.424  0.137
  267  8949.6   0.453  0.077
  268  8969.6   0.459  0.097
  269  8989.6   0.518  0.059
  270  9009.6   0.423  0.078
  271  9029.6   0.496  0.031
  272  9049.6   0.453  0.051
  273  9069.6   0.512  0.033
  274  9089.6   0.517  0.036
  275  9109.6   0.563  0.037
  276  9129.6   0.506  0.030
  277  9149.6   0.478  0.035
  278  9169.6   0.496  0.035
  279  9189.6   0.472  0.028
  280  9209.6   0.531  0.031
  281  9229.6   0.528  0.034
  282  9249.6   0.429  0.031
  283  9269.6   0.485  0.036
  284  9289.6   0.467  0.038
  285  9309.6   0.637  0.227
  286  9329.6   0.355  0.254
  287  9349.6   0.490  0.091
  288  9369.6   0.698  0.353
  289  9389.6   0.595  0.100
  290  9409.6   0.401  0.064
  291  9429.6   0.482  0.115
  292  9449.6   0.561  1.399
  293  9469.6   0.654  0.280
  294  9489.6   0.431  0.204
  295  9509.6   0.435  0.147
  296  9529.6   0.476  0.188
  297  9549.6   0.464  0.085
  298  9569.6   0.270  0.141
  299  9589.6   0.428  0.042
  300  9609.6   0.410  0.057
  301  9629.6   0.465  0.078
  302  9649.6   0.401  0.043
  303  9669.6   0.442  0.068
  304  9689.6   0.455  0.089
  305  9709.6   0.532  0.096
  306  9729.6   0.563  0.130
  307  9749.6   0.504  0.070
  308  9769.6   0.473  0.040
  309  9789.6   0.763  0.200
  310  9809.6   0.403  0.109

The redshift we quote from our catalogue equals 0.26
